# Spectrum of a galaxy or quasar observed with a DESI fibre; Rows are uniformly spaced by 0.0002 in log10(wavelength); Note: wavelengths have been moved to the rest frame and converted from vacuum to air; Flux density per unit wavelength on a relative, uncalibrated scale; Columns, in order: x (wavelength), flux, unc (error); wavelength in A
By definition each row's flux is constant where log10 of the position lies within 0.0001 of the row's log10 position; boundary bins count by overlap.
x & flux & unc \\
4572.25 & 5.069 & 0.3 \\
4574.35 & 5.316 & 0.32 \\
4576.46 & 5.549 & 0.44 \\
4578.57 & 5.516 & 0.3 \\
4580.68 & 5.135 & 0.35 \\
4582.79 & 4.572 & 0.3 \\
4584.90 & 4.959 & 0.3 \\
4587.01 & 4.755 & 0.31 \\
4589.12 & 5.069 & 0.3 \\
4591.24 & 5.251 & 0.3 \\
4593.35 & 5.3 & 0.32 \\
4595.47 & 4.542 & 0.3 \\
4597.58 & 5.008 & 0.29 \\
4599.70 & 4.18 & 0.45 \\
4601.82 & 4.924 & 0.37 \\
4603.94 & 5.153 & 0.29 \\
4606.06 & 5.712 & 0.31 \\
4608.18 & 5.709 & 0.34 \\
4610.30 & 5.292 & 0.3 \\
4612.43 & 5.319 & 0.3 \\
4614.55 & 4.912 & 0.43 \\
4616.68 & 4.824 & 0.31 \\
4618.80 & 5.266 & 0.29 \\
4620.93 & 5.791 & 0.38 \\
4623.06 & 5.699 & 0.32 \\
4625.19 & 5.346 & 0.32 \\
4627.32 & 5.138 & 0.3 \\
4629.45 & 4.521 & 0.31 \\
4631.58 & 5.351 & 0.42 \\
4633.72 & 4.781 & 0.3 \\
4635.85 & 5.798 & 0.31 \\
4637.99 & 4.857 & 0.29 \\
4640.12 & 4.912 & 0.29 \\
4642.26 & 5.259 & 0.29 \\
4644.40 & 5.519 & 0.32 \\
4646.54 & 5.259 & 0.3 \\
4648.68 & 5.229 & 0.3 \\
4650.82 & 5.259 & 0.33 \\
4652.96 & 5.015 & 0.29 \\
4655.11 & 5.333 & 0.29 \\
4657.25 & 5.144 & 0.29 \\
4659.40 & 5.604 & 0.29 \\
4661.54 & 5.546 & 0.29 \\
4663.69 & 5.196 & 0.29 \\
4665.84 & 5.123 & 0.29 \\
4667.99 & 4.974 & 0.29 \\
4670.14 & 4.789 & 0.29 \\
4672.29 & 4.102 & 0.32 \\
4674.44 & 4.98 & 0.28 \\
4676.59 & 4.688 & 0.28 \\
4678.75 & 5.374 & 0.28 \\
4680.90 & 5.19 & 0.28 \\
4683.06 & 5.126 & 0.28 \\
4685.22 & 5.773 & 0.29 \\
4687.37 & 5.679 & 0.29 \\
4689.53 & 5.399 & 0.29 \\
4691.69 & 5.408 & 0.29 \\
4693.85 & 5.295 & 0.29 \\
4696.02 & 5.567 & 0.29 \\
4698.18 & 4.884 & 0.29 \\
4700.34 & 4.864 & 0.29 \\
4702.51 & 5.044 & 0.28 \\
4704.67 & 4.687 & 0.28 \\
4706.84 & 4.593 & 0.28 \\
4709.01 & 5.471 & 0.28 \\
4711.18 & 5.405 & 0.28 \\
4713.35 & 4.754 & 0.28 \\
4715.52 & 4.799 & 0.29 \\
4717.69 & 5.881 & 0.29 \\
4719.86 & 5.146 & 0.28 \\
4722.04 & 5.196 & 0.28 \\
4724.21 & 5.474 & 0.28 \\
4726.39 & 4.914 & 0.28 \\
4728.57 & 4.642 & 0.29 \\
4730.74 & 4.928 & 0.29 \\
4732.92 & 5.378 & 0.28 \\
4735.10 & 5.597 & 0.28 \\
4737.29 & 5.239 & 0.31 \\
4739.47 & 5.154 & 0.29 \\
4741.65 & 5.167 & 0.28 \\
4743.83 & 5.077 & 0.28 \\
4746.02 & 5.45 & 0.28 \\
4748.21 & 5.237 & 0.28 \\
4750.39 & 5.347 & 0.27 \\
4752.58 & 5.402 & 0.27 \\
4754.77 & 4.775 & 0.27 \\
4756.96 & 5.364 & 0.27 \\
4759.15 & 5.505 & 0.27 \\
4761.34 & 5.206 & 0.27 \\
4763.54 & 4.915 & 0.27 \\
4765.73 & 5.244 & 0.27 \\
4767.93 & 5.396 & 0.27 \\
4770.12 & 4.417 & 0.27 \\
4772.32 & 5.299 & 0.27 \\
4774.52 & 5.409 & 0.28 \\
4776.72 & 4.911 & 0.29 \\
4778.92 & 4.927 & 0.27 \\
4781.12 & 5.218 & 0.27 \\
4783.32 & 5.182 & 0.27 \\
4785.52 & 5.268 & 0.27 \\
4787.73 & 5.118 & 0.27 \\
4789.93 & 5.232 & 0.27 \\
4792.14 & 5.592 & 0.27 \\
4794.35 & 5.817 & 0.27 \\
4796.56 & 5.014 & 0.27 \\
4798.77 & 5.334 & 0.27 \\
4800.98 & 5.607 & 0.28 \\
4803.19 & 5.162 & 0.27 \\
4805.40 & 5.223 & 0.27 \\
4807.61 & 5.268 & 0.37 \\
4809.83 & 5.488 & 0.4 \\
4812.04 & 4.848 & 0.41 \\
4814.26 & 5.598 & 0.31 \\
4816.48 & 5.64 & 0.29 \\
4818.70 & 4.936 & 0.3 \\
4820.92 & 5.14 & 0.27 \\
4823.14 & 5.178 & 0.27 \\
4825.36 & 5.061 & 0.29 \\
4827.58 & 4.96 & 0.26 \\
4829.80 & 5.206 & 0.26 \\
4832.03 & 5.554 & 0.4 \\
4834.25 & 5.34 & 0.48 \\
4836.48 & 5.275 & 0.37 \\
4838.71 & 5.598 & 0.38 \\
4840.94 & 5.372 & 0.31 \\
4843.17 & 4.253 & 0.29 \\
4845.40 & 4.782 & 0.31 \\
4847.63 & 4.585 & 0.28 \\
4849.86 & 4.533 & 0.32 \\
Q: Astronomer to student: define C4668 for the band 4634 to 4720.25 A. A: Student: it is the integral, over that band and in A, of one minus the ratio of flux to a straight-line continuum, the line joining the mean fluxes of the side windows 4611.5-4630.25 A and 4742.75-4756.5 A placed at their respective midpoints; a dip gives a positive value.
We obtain 0.76 A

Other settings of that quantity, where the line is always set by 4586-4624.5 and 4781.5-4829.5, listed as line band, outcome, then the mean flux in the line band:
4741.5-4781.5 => 0.55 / 5.17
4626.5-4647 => 0.14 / 5.14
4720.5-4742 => 0.24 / 5.17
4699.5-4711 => 0.53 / 4.97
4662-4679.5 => 0.92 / 4.92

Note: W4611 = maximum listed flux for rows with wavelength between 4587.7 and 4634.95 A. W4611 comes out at 5.791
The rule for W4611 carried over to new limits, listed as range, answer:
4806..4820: 5.64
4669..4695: 5.773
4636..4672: 5.604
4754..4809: 5.817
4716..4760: 5.881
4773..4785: 5.409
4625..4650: 5.798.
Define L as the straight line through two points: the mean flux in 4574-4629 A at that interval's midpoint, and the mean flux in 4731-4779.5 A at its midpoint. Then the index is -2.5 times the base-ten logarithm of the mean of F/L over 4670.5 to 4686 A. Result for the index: 0.04 mag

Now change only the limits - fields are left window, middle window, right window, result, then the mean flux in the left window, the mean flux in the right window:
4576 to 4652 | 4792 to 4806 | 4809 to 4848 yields -0.05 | 5.15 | 5.16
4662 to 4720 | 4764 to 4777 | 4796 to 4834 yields 0.02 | 5.12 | 5.25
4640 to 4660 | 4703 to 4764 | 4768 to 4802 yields 0.01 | 5.26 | 5.23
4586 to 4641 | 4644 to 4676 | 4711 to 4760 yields 0.01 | 5.13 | 5.21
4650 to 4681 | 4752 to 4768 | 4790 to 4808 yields 0.02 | 5.08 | 5.37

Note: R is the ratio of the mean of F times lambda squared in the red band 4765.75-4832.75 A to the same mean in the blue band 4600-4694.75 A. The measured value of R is 1.1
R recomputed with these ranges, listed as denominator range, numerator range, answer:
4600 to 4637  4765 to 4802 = 1.07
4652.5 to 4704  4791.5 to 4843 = 1.09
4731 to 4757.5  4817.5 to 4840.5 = 1.03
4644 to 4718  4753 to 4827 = 1.06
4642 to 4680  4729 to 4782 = 1.05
